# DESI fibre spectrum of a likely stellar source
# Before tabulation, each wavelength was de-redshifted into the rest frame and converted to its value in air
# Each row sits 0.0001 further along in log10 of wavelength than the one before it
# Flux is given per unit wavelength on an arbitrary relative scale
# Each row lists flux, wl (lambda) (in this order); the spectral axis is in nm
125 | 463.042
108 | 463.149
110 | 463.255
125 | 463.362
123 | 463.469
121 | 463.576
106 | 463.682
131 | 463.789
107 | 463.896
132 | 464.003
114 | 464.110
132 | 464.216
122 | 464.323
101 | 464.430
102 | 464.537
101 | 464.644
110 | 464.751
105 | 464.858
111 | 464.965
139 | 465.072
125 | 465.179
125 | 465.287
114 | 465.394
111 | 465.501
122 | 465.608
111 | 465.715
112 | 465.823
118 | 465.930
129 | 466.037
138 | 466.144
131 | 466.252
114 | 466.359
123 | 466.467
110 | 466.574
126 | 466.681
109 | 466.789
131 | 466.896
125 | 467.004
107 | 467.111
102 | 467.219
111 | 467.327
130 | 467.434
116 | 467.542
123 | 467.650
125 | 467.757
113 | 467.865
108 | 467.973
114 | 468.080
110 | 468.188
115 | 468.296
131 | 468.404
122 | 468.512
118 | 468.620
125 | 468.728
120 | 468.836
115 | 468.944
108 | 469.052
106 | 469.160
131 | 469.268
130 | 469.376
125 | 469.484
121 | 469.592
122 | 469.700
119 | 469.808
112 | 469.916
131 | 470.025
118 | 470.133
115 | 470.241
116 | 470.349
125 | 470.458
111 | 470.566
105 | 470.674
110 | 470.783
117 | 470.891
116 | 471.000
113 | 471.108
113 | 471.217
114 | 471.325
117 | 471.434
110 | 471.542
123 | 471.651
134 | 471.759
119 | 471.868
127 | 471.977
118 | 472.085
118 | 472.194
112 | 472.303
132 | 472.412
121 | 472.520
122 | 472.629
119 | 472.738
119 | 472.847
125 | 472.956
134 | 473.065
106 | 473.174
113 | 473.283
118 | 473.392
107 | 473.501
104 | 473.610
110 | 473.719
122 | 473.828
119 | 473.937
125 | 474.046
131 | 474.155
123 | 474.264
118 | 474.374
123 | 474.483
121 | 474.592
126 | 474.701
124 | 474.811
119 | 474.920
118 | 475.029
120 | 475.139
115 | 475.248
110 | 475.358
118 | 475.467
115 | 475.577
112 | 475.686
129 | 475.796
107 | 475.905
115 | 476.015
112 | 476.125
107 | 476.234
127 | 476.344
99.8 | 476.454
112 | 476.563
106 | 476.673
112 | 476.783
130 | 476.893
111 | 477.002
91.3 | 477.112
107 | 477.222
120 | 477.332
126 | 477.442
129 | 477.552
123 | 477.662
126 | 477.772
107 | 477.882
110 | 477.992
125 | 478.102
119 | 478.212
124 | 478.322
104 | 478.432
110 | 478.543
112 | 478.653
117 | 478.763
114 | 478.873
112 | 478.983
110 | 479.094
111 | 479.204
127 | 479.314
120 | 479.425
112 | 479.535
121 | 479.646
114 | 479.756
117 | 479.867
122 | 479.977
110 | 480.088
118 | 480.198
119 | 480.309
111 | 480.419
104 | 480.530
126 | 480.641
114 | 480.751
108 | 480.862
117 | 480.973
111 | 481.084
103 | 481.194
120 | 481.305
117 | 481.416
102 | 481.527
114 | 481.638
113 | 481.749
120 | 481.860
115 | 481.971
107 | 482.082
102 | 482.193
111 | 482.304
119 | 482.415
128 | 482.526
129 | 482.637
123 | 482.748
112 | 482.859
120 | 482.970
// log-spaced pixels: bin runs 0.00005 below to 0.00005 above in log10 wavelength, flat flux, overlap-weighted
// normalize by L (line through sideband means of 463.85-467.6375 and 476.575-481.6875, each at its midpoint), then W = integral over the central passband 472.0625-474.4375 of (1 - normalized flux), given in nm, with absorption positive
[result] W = -0.059 nm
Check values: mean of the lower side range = 118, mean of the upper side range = 115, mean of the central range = 119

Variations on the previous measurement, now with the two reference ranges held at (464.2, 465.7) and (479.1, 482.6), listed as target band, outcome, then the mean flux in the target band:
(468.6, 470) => -0.06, 120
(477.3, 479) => -0.04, 117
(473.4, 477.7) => -0.06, 117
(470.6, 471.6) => 0.02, 113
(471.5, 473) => -0.08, 121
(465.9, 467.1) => -0.08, 123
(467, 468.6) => -0.02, 117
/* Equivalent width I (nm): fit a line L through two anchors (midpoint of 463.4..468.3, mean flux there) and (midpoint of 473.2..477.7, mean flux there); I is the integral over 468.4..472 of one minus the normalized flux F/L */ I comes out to -0.05 nm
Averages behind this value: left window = 118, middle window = 119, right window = 116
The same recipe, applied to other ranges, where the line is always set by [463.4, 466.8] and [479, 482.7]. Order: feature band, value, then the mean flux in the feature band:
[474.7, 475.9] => -0.02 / 118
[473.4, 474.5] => -0.02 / 118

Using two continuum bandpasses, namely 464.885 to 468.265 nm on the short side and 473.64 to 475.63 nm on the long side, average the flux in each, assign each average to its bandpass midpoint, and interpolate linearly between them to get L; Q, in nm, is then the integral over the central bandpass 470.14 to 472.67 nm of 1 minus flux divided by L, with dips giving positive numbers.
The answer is 0.032 nm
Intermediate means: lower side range 119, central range 118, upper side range 120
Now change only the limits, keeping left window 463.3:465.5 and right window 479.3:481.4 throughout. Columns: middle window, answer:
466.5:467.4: 0.01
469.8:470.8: 0.00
